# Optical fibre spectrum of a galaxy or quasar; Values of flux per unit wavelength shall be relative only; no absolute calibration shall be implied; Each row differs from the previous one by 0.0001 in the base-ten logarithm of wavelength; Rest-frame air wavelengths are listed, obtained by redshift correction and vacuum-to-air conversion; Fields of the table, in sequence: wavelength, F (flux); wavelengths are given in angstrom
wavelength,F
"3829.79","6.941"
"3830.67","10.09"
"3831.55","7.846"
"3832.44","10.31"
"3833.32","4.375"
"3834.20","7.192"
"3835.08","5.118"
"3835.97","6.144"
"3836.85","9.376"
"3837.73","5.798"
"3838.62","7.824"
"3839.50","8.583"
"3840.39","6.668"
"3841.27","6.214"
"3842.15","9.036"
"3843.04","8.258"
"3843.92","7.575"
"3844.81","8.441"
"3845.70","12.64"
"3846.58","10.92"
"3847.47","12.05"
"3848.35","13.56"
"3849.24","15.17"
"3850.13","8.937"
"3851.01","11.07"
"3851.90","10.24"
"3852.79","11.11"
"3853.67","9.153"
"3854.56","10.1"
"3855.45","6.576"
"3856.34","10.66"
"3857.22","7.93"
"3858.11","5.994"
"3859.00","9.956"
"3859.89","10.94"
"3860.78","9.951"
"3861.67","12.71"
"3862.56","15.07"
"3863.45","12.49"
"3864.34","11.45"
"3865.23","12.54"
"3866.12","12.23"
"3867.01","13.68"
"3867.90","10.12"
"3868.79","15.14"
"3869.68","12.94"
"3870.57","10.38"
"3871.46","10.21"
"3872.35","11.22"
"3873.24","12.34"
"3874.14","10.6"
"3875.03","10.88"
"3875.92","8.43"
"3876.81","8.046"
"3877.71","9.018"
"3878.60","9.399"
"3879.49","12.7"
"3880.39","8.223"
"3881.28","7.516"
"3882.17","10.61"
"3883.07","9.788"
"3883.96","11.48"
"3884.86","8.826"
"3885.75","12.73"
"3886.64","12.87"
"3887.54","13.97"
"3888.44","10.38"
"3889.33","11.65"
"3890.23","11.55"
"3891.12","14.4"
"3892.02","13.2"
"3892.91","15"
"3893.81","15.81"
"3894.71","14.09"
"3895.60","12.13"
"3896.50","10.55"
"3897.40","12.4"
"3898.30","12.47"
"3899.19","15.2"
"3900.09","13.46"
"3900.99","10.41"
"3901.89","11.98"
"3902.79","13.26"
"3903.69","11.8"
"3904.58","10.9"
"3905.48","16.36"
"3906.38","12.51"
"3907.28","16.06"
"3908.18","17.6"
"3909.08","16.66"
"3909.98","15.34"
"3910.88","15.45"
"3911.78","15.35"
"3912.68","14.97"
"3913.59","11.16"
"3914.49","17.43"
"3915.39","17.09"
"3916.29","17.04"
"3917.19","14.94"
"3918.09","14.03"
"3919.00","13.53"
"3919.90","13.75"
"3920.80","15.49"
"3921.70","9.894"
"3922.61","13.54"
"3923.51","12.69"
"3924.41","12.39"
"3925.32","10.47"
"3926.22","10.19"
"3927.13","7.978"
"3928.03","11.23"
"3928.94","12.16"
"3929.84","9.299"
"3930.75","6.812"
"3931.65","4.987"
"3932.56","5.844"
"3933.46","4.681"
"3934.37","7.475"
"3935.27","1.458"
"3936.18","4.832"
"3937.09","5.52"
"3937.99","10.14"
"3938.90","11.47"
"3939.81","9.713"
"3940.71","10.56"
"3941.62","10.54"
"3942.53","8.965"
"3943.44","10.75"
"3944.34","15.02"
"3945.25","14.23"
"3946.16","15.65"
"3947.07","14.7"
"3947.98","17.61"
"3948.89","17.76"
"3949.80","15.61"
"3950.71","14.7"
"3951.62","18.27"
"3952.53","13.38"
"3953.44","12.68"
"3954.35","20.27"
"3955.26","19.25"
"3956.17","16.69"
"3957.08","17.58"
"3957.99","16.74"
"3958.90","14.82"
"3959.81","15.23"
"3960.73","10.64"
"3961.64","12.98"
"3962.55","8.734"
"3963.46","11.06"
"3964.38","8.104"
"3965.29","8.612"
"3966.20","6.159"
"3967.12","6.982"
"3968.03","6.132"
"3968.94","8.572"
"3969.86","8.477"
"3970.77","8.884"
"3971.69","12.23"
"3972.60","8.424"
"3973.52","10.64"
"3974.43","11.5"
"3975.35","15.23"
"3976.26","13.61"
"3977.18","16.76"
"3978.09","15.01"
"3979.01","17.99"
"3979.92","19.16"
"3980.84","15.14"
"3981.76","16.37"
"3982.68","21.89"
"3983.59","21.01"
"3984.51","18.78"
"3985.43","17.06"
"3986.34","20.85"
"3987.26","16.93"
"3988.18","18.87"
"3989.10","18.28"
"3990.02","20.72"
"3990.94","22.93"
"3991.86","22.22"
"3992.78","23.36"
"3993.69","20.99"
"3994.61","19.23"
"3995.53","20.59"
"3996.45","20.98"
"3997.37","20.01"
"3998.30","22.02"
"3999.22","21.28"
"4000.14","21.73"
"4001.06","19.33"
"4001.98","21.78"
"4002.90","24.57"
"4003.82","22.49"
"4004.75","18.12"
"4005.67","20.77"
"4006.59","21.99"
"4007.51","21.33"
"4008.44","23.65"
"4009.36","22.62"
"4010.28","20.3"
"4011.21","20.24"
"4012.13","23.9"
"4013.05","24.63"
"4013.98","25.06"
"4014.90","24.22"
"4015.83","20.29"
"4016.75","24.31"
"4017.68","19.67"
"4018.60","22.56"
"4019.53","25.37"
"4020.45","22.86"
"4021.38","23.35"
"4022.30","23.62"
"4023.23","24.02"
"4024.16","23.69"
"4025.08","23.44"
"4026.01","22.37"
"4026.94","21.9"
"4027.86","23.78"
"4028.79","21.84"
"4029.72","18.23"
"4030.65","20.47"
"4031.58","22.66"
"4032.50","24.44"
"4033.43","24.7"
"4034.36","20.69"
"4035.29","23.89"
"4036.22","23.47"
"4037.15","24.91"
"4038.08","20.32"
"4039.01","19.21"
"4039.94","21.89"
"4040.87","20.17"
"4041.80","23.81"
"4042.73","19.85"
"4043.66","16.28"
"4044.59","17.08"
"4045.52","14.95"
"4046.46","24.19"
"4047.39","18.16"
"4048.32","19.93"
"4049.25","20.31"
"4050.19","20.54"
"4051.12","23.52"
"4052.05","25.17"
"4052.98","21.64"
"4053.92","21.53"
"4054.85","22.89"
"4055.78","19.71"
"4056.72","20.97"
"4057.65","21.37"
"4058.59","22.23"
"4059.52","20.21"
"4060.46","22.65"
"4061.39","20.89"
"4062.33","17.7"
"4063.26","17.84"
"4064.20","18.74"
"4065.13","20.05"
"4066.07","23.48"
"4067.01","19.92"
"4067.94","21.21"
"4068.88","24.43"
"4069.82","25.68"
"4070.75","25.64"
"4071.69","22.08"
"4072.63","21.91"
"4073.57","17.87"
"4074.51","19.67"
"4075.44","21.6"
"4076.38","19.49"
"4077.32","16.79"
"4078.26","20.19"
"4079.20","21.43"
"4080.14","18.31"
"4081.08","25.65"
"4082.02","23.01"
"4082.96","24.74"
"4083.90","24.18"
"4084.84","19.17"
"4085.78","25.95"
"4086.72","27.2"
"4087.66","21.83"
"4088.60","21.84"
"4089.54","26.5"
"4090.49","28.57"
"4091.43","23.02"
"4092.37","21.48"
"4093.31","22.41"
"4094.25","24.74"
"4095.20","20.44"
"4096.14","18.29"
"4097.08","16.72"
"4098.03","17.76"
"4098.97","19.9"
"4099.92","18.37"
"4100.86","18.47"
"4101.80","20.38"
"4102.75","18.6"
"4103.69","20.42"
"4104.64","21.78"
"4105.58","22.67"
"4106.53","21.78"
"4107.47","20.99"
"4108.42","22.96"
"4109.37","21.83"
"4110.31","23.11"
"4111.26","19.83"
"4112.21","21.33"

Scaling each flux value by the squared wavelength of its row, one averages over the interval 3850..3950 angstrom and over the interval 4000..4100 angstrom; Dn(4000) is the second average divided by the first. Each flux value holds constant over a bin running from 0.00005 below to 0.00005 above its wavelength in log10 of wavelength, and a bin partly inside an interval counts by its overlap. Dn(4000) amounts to 2.0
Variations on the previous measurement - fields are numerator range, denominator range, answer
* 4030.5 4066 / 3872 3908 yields 1.91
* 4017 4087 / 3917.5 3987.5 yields 1.81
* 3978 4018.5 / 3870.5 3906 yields 1.88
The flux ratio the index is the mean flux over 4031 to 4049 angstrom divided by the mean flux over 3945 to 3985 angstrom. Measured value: 1.5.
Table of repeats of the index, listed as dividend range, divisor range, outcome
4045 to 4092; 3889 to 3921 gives 1.55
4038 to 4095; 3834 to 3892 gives 2.09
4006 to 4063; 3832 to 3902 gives 2.05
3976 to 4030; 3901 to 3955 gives 1.69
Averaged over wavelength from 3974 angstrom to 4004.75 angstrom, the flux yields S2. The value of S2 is 19.3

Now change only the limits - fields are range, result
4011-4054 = 22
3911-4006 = 14.4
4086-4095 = 24.1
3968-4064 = 20.2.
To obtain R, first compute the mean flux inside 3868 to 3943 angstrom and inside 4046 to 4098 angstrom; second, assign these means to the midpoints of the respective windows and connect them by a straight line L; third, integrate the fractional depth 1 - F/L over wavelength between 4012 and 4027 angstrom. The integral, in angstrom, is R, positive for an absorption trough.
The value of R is -3.85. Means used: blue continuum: 11.6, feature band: 23.3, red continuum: 21.7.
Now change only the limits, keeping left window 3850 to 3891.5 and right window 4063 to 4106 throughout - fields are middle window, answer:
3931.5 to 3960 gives 4.3 angstrom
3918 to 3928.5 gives 1.1 angstrom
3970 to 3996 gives -1.1 angstrom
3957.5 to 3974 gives 5.7 angstrom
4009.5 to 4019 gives -2.4 angstrom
